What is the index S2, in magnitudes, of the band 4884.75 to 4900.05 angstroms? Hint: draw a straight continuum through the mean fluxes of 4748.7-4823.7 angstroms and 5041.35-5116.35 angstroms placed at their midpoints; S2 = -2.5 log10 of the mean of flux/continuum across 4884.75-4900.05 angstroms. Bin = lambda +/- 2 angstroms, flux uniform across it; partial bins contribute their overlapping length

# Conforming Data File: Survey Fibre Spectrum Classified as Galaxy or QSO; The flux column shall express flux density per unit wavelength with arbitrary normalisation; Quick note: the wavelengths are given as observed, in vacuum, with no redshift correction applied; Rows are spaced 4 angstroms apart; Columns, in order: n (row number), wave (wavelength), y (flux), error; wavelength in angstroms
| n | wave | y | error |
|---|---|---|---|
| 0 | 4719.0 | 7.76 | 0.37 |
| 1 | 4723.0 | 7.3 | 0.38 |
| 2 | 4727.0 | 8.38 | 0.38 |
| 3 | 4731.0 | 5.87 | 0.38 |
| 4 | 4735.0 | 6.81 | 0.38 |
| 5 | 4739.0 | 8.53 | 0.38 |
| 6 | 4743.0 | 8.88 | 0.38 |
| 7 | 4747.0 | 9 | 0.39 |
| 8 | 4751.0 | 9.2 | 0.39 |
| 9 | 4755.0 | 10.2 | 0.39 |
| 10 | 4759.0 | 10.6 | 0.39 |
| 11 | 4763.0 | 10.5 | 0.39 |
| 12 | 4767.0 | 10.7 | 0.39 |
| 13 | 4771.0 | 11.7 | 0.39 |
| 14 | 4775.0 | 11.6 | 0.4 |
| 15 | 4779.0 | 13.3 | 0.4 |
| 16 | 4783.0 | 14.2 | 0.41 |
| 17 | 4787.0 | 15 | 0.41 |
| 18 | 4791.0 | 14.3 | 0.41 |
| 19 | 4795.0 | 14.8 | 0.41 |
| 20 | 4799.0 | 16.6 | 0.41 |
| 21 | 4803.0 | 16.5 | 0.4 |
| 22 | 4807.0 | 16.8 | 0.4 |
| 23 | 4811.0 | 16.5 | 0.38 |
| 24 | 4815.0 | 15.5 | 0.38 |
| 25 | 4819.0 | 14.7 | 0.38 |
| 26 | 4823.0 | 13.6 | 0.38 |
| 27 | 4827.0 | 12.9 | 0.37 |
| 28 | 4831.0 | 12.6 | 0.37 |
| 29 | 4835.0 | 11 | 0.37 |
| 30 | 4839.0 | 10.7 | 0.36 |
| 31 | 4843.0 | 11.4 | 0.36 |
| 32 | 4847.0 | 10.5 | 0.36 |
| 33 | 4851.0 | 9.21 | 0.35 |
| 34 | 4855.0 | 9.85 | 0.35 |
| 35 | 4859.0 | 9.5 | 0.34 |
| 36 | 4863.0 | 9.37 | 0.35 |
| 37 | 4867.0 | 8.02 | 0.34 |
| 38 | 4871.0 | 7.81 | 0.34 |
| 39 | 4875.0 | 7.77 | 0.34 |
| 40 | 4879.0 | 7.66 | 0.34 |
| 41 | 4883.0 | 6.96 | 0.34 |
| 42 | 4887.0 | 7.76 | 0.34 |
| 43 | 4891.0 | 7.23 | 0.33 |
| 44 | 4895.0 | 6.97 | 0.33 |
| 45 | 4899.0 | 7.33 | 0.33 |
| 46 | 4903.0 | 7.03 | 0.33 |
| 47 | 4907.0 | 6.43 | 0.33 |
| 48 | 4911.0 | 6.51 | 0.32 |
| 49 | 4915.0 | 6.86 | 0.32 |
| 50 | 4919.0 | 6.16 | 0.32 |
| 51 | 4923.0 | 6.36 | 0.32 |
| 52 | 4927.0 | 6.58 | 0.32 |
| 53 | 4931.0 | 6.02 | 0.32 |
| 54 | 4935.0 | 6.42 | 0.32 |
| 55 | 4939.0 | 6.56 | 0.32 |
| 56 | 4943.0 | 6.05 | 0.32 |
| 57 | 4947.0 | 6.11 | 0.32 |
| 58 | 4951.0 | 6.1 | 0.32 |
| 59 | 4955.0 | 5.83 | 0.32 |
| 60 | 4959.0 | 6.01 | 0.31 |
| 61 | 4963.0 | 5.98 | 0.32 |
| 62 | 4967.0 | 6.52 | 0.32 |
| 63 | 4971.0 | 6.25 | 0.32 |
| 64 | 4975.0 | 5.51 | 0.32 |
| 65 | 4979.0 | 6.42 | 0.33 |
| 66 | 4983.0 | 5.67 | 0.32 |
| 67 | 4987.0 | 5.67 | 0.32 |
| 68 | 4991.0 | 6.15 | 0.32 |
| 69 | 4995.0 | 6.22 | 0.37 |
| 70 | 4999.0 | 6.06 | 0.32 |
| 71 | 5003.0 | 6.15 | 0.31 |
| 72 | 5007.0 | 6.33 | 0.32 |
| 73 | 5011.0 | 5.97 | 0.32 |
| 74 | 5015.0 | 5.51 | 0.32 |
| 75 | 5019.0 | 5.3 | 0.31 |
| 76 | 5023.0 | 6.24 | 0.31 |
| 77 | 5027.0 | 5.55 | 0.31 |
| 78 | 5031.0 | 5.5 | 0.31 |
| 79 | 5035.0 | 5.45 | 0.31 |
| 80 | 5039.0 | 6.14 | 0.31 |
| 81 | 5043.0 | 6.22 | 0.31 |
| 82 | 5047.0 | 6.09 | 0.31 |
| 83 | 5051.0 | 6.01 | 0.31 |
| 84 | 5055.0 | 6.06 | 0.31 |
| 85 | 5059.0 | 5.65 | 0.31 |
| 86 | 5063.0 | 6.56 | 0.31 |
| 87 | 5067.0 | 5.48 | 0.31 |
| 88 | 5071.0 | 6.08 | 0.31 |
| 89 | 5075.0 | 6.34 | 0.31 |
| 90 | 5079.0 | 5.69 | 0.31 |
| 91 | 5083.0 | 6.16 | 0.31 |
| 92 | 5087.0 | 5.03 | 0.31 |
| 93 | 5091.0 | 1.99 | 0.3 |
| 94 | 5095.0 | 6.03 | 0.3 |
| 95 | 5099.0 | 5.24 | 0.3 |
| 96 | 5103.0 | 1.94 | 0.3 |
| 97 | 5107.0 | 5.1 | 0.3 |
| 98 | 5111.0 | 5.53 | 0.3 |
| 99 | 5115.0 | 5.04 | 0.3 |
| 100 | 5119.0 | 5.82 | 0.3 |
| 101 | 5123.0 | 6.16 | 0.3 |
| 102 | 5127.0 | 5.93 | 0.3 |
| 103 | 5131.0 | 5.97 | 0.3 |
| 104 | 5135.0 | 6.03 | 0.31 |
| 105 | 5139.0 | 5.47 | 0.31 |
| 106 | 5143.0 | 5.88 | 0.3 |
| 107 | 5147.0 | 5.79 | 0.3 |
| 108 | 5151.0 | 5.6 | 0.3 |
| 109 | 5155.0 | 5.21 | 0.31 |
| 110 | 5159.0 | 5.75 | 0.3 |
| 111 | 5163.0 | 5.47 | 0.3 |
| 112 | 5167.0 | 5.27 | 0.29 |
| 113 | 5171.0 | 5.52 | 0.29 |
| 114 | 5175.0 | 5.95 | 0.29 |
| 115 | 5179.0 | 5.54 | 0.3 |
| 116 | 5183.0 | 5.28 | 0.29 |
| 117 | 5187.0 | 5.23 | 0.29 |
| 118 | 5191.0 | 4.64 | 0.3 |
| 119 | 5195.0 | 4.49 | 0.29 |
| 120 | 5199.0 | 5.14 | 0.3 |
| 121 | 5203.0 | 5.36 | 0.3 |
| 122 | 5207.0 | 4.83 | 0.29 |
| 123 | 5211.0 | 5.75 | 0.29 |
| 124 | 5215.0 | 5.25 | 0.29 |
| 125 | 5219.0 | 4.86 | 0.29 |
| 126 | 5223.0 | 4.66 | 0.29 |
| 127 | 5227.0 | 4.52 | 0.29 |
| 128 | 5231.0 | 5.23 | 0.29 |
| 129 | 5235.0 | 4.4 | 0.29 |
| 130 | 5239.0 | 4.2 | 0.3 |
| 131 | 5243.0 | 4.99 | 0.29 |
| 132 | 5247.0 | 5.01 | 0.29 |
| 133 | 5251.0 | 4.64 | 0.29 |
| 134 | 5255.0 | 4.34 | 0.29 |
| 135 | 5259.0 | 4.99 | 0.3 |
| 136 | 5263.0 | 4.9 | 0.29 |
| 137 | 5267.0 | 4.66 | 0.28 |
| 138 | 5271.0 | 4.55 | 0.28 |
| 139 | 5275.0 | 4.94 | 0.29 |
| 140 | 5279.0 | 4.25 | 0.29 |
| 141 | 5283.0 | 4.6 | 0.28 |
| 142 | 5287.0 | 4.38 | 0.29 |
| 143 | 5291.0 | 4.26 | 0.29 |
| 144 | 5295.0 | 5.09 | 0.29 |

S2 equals 0.40 mag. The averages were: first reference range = 13.5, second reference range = 5.38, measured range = 7.32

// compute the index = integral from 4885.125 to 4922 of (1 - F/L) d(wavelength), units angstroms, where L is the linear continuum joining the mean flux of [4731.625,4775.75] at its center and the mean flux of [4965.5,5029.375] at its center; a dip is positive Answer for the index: 2.4 angstroms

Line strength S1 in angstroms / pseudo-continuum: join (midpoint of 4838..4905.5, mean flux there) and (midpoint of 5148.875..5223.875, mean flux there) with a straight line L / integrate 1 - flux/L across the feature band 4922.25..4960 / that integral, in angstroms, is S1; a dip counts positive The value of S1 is 7.6 angstroms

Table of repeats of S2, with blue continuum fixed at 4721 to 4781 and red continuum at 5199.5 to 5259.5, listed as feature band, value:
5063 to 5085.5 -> 0.07 mag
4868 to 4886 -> 0.10 mag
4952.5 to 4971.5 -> 0.22 mag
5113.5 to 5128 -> 0.03 mag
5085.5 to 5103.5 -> 0.42 mag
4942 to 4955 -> 0.25 mag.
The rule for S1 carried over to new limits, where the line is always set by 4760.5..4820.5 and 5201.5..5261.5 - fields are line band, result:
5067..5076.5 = 2.51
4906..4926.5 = 8.96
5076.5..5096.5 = 7.42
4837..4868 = 7.18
